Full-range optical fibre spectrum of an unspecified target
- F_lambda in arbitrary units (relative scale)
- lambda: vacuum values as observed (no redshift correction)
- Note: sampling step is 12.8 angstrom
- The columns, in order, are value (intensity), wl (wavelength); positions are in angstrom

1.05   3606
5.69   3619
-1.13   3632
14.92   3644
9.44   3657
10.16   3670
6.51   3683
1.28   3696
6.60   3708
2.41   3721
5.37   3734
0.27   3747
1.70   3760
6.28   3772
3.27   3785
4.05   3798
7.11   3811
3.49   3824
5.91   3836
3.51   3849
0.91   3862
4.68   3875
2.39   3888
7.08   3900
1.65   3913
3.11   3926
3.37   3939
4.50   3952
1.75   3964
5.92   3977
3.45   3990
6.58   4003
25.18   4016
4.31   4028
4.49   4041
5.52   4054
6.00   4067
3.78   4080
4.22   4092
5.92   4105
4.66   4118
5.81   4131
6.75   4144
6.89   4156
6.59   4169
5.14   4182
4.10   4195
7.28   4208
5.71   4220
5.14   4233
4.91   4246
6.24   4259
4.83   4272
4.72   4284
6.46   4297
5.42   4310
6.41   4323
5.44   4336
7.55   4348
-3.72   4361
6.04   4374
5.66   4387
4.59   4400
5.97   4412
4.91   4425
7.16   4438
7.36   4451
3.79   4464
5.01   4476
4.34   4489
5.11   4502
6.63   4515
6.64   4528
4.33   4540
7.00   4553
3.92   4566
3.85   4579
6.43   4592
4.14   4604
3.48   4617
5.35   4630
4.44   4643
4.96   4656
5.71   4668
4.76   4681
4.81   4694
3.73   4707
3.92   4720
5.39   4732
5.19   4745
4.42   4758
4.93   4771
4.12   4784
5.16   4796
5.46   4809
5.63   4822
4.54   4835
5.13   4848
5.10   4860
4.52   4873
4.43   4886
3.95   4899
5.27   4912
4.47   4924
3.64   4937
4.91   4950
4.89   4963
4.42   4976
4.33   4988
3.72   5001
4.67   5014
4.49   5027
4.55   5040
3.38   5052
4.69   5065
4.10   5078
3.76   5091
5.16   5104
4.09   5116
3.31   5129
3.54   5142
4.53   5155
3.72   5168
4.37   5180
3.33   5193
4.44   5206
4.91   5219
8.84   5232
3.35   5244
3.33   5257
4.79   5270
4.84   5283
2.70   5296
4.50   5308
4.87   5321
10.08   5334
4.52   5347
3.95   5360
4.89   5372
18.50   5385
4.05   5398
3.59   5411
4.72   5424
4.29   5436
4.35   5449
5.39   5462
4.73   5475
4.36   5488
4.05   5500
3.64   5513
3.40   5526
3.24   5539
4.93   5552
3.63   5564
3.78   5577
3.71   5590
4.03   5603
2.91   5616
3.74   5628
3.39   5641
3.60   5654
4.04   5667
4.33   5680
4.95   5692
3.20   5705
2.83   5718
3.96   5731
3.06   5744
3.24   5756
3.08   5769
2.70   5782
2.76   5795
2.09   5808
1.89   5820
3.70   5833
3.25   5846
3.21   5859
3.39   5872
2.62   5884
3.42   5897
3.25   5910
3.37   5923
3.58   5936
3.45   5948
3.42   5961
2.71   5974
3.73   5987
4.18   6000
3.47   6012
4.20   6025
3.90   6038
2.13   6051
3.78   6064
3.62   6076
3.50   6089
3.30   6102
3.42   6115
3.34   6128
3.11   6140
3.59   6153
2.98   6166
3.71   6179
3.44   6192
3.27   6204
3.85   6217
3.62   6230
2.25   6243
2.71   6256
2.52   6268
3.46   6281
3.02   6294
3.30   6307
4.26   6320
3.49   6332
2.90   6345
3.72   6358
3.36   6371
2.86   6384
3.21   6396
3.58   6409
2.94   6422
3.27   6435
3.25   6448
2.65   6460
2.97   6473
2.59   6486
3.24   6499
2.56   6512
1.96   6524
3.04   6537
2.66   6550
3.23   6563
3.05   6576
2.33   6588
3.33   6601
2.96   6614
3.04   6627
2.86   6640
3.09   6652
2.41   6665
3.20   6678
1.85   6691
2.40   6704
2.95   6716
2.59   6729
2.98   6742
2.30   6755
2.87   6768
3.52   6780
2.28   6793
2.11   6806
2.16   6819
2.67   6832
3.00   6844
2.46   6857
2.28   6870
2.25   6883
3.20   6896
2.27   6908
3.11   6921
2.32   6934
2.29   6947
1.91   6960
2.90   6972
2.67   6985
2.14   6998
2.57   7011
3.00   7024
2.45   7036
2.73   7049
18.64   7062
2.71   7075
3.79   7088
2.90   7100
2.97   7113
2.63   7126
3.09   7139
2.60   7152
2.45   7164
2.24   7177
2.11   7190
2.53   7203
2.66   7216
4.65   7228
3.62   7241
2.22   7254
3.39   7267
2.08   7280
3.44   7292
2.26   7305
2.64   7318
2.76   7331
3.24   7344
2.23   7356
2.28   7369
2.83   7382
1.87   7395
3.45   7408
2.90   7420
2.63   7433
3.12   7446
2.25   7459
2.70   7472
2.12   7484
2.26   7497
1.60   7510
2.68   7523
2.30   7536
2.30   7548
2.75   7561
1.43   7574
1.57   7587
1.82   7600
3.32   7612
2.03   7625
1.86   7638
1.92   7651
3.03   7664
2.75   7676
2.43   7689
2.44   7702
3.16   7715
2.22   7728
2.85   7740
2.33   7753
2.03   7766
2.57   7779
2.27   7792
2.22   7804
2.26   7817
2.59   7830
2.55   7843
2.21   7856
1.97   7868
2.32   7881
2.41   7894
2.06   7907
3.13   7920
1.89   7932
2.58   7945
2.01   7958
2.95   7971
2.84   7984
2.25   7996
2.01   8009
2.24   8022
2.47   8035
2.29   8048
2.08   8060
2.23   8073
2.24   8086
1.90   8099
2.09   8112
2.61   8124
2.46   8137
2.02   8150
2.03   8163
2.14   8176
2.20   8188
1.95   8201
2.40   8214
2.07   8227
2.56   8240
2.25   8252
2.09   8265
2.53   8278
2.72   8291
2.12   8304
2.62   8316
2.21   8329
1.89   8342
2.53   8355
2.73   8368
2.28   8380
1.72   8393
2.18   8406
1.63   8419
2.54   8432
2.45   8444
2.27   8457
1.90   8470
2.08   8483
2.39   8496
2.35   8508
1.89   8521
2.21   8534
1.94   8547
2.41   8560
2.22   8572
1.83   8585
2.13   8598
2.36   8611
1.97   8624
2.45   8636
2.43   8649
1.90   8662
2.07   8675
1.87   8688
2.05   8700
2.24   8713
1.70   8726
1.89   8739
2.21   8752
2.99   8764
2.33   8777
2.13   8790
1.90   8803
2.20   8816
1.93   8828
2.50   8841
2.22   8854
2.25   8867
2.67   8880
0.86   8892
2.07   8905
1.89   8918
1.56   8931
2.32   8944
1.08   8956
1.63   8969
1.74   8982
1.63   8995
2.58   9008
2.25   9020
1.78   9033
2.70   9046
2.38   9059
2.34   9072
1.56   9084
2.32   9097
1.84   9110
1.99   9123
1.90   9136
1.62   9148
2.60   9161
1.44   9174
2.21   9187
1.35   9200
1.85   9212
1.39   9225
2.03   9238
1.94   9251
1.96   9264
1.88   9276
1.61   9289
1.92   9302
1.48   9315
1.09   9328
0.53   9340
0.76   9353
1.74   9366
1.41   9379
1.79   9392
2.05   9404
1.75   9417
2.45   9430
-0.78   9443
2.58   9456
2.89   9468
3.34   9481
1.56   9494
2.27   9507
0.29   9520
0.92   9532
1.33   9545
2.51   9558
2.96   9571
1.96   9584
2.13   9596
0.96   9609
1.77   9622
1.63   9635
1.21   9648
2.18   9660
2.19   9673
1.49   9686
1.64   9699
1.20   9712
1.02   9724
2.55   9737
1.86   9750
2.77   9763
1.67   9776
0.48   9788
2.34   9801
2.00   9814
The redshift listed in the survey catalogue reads 0.08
